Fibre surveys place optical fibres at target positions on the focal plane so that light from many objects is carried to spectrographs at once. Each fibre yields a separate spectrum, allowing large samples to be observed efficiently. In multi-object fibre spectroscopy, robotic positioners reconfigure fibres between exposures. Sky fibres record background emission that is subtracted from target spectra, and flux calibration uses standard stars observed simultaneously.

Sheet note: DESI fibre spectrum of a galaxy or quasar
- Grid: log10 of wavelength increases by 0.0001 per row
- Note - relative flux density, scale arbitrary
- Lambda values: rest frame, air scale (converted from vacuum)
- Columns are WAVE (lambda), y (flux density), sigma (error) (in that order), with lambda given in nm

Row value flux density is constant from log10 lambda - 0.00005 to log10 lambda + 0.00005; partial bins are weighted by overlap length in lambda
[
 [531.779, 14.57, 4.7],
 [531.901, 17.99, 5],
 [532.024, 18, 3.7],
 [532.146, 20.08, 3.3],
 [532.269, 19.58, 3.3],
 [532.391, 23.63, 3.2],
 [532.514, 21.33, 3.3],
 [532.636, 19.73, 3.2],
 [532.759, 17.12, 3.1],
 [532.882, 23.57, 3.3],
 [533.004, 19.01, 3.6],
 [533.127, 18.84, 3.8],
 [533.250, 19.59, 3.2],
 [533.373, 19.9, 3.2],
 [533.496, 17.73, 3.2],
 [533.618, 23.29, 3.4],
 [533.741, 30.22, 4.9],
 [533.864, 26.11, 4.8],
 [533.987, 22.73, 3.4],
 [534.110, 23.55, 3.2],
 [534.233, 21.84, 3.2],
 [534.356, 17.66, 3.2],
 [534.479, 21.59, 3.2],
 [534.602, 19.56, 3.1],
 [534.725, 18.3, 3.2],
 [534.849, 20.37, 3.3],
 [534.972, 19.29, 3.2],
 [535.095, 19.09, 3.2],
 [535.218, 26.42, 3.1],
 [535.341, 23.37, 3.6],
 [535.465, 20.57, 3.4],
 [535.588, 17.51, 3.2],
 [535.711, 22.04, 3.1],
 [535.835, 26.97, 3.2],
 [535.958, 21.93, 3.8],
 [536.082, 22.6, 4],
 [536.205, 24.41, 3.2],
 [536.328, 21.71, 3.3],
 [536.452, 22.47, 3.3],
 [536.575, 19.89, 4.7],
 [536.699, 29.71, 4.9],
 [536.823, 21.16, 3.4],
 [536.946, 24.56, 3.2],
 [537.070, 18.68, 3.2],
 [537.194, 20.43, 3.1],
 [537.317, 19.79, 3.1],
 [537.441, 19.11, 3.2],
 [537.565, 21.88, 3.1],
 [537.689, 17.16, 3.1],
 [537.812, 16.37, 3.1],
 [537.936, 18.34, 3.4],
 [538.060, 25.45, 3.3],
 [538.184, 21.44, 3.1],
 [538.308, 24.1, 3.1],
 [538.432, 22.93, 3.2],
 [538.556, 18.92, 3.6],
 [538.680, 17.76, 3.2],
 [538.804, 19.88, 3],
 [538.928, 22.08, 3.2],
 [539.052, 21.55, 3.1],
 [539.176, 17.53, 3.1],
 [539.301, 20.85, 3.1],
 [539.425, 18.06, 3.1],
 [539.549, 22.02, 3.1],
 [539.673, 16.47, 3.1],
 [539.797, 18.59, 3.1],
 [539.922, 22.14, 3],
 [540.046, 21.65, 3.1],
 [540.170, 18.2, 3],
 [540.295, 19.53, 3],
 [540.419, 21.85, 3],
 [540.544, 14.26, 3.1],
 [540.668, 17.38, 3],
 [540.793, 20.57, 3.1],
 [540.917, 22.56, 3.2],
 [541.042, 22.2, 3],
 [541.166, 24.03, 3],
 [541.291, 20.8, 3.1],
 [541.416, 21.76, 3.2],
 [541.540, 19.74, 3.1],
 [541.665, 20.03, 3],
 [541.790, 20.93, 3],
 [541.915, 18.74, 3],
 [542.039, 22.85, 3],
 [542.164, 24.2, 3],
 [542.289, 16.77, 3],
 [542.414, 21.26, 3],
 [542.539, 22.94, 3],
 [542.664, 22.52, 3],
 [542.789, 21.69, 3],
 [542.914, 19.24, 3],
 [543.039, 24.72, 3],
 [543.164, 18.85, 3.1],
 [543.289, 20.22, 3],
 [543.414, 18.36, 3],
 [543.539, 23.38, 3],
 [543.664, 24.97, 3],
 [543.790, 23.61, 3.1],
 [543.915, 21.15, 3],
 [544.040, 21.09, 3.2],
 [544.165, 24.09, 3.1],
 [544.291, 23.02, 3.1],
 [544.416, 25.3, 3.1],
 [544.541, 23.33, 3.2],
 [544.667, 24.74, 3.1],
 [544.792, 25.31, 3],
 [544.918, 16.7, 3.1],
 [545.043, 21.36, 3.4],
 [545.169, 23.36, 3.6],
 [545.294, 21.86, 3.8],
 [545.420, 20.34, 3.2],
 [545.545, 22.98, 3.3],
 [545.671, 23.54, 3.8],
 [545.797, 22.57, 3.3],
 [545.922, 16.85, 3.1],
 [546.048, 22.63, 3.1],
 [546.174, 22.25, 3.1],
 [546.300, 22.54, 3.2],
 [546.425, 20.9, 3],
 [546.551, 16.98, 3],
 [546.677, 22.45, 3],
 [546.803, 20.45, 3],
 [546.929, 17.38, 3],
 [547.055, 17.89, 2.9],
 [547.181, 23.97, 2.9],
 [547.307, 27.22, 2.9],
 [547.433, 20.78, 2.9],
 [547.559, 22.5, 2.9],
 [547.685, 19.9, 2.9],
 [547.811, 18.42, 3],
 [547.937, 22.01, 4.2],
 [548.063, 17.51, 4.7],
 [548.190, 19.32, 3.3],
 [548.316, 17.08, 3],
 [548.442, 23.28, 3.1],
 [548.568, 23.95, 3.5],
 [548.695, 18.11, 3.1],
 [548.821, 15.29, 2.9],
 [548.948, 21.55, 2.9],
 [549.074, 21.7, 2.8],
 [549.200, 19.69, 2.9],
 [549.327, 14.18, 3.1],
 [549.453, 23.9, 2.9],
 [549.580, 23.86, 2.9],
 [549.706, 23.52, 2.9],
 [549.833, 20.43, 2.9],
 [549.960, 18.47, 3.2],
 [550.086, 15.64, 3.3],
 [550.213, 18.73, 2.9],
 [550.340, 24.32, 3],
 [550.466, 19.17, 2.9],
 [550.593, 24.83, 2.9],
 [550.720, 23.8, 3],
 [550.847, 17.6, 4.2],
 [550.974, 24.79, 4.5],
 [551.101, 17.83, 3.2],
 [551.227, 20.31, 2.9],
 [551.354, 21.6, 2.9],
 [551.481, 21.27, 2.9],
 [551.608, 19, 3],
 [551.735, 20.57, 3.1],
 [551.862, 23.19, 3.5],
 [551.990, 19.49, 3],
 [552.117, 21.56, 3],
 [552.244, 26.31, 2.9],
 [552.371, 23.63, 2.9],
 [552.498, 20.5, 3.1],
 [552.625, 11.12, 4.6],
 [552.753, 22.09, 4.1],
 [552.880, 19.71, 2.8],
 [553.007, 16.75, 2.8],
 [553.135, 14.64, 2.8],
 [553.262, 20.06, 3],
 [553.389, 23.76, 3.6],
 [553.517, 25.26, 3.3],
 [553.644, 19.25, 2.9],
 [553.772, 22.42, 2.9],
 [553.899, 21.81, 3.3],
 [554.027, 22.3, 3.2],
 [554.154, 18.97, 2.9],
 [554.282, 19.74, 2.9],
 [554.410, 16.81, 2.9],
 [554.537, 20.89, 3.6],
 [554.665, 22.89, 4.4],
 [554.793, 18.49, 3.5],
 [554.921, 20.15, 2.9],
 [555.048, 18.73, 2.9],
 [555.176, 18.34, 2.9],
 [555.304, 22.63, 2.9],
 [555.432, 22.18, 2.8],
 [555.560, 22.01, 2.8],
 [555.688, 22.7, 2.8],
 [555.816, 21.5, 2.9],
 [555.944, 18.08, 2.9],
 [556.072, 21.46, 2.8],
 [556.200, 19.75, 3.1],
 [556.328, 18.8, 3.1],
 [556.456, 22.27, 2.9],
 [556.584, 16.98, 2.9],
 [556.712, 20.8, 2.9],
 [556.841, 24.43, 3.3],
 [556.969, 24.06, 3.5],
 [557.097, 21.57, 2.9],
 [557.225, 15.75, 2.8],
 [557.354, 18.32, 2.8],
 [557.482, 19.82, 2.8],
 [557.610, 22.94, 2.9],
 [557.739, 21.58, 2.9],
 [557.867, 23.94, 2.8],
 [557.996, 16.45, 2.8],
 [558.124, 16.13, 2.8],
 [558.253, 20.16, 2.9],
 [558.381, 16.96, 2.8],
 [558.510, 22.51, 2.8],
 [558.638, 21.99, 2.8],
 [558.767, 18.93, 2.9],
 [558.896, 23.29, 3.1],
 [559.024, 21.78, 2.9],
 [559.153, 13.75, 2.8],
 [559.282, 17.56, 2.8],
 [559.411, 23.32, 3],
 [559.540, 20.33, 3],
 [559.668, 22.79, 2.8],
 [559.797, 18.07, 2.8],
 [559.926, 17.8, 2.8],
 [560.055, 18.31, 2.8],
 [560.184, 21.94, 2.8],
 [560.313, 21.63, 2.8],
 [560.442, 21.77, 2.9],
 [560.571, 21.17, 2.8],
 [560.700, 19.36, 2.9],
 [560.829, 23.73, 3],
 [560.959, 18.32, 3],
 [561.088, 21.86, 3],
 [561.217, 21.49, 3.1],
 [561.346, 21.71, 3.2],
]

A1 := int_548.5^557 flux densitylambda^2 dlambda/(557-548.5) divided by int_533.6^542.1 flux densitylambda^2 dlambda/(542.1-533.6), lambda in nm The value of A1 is 1.03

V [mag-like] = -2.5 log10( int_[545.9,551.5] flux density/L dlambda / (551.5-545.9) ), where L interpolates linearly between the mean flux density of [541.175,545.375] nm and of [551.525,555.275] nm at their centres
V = 0.02 mag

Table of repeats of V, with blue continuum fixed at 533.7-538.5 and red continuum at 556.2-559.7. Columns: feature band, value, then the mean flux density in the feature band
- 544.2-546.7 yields -0.04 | 22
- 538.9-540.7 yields 0.11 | 19.5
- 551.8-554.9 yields 0.00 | 20.5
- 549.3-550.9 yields 0.00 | 20.8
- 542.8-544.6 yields -0.05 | 22.2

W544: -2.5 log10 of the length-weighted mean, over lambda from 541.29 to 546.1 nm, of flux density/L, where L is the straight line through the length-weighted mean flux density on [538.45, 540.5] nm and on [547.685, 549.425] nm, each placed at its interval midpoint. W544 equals -0.11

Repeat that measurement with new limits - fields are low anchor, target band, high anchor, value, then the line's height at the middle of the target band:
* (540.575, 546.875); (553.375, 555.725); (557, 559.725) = -0.03 mag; 20.4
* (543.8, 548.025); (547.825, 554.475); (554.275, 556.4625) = 0.03 mag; 21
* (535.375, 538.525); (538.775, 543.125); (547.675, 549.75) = 0.03 mag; 21.1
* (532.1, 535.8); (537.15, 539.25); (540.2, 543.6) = 0.04 mag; 21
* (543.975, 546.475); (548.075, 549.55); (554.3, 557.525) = 0.09 mag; 21.6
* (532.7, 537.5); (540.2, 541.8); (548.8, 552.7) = 0.05 mag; 21.2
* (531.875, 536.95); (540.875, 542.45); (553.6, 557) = 0.00 mag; 21.2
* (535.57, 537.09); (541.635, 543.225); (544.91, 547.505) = 0.04 mag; 21.9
